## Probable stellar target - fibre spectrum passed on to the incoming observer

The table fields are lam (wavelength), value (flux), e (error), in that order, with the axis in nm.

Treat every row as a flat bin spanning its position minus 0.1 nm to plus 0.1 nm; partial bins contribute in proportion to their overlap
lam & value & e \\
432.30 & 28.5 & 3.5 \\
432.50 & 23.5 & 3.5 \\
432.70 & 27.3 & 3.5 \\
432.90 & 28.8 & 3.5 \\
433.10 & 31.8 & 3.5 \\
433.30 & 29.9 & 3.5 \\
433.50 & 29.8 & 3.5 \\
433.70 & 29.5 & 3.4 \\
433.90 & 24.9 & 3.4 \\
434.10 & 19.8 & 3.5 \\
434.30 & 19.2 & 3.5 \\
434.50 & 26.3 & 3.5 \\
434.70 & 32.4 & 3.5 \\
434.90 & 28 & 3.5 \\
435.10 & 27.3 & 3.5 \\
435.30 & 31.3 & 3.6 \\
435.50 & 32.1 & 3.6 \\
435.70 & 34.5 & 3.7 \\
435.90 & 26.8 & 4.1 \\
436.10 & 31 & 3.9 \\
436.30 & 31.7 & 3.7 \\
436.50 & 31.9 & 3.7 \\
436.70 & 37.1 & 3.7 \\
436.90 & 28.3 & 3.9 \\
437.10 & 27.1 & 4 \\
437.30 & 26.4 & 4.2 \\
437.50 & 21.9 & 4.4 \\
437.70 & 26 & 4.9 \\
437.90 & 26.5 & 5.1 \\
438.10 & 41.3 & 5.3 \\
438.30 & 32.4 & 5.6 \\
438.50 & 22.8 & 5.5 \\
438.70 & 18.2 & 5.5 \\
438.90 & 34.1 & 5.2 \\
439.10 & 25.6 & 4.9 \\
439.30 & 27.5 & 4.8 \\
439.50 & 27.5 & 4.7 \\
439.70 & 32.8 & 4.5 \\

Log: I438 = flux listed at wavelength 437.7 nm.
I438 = 26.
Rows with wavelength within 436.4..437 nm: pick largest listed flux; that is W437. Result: 37.1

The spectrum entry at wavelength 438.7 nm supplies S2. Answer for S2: 18.2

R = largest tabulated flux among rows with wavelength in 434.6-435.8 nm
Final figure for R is 34.5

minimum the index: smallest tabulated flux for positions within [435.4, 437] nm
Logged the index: 26.8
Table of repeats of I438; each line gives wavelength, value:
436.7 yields 37.1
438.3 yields 32.4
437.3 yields 26.4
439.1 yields 25.6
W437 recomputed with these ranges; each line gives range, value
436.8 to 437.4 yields 28.3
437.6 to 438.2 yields 41.3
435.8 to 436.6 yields 31.9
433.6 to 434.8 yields 32.4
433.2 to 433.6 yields 29.9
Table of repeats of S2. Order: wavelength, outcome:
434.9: 28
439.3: 27.5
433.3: 29.9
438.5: 22.8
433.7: 29.5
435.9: 26.8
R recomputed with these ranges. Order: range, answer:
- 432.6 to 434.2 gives 31.8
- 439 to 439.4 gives 27.5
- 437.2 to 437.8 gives 26.4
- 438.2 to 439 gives 34.1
